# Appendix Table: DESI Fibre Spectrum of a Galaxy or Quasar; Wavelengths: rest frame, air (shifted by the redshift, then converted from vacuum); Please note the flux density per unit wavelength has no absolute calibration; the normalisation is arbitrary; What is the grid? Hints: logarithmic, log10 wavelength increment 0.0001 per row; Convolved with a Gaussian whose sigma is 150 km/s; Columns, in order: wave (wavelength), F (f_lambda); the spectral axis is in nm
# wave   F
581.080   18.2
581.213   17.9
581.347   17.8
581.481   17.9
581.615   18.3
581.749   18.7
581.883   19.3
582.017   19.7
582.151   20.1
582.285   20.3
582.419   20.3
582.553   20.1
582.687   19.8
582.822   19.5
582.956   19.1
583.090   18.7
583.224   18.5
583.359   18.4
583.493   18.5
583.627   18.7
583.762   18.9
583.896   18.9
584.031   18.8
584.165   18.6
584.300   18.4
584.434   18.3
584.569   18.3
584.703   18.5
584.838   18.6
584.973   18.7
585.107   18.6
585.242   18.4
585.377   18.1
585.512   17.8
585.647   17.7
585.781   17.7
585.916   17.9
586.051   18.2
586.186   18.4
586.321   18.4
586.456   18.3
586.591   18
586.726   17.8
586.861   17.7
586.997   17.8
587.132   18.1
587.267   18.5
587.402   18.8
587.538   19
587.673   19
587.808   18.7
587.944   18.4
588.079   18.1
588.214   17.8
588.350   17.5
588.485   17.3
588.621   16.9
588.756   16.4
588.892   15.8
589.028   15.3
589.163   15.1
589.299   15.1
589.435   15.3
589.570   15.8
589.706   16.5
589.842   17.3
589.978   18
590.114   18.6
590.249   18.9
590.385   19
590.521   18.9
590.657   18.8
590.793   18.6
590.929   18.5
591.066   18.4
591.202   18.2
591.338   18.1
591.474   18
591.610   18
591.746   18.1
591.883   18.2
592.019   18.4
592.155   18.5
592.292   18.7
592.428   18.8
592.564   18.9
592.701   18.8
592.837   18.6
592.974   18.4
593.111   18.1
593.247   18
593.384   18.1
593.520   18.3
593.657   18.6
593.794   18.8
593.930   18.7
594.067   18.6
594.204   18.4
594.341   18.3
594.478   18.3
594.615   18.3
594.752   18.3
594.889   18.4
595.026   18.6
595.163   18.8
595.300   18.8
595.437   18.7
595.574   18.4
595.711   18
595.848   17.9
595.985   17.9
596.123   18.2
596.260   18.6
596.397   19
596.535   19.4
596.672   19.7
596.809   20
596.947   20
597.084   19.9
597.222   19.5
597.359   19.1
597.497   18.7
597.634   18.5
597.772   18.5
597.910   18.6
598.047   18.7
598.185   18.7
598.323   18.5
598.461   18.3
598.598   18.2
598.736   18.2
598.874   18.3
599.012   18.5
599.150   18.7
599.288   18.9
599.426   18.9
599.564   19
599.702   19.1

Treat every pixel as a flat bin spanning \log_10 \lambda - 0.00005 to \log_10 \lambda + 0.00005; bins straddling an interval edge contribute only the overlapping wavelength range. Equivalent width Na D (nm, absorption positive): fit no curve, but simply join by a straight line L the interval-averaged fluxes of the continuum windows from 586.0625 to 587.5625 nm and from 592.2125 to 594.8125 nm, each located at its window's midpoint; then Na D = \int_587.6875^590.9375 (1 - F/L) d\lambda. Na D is 0.17 nm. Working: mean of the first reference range 18.2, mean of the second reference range 18.5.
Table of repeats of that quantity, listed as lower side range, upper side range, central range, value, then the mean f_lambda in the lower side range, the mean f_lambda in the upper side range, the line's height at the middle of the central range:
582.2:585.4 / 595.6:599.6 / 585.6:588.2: 0.087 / 18.9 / 18.8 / 18.9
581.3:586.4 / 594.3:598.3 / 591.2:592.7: 0.028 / 18.7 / 18.8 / 18.7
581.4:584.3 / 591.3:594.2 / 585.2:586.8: 0.069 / 19.1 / 18.4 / 18.9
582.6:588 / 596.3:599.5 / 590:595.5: 0.071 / 18.5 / 18.9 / 18.7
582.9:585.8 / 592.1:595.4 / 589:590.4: 0.130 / 18.5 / 18.5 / 18.5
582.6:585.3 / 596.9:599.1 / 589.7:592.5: 0.058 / 18.7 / 18.8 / 18.7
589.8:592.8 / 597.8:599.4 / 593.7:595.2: -0.001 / 18.5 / 18.5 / 18.5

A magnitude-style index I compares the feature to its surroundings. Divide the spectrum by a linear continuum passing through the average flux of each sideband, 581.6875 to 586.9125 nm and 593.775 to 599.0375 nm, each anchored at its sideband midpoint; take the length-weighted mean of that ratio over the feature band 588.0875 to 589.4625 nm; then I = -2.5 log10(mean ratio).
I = 0.145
